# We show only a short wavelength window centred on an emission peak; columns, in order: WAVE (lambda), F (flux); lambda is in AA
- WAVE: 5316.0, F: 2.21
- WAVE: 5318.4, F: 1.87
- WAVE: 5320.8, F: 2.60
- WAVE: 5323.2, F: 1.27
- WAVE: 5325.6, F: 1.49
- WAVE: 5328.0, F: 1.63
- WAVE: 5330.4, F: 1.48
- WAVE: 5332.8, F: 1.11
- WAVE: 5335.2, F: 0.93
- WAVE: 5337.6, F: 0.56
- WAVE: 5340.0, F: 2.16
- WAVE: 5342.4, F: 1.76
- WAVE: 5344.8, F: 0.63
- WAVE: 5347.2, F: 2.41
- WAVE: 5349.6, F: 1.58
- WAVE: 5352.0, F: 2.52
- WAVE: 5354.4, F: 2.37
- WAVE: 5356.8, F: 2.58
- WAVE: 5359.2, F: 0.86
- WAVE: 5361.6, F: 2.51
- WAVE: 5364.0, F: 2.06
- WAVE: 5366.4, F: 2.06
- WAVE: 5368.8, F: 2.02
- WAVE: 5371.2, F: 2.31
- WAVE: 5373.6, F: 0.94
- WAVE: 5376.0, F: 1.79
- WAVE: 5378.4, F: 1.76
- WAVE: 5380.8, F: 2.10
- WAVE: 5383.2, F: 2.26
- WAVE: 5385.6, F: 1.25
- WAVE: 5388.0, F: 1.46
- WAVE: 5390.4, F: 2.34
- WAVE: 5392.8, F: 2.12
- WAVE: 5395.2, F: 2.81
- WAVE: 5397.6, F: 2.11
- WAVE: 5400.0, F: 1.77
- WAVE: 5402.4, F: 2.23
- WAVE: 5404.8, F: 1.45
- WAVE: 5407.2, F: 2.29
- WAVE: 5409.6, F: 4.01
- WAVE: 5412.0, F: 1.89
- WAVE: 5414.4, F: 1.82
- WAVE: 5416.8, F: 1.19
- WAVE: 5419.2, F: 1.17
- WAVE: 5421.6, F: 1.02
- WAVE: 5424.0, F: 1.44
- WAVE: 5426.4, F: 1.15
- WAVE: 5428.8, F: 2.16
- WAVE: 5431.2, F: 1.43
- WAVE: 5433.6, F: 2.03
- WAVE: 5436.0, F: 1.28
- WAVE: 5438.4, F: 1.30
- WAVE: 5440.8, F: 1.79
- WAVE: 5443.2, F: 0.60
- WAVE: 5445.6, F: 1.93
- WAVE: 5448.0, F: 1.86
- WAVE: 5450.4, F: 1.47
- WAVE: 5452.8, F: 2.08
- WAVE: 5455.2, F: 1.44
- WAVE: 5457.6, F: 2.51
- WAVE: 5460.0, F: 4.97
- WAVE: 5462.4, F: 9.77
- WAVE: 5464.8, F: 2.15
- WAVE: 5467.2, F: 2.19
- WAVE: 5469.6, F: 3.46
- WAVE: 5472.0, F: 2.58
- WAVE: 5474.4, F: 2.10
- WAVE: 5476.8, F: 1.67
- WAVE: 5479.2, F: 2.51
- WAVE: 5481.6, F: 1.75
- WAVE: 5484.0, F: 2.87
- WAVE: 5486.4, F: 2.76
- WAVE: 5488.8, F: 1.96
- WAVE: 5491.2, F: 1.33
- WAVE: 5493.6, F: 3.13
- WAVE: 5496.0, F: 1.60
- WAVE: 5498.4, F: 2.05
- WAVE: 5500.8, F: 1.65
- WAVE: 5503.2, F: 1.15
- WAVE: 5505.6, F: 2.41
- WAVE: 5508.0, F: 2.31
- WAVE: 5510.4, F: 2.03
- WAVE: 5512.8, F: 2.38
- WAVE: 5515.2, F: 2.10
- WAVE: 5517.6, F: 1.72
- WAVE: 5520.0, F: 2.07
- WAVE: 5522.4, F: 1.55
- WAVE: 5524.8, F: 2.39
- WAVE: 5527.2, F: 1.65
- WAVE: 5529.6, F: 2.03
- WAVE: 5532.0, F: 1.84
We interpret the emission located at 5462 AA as [O III]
